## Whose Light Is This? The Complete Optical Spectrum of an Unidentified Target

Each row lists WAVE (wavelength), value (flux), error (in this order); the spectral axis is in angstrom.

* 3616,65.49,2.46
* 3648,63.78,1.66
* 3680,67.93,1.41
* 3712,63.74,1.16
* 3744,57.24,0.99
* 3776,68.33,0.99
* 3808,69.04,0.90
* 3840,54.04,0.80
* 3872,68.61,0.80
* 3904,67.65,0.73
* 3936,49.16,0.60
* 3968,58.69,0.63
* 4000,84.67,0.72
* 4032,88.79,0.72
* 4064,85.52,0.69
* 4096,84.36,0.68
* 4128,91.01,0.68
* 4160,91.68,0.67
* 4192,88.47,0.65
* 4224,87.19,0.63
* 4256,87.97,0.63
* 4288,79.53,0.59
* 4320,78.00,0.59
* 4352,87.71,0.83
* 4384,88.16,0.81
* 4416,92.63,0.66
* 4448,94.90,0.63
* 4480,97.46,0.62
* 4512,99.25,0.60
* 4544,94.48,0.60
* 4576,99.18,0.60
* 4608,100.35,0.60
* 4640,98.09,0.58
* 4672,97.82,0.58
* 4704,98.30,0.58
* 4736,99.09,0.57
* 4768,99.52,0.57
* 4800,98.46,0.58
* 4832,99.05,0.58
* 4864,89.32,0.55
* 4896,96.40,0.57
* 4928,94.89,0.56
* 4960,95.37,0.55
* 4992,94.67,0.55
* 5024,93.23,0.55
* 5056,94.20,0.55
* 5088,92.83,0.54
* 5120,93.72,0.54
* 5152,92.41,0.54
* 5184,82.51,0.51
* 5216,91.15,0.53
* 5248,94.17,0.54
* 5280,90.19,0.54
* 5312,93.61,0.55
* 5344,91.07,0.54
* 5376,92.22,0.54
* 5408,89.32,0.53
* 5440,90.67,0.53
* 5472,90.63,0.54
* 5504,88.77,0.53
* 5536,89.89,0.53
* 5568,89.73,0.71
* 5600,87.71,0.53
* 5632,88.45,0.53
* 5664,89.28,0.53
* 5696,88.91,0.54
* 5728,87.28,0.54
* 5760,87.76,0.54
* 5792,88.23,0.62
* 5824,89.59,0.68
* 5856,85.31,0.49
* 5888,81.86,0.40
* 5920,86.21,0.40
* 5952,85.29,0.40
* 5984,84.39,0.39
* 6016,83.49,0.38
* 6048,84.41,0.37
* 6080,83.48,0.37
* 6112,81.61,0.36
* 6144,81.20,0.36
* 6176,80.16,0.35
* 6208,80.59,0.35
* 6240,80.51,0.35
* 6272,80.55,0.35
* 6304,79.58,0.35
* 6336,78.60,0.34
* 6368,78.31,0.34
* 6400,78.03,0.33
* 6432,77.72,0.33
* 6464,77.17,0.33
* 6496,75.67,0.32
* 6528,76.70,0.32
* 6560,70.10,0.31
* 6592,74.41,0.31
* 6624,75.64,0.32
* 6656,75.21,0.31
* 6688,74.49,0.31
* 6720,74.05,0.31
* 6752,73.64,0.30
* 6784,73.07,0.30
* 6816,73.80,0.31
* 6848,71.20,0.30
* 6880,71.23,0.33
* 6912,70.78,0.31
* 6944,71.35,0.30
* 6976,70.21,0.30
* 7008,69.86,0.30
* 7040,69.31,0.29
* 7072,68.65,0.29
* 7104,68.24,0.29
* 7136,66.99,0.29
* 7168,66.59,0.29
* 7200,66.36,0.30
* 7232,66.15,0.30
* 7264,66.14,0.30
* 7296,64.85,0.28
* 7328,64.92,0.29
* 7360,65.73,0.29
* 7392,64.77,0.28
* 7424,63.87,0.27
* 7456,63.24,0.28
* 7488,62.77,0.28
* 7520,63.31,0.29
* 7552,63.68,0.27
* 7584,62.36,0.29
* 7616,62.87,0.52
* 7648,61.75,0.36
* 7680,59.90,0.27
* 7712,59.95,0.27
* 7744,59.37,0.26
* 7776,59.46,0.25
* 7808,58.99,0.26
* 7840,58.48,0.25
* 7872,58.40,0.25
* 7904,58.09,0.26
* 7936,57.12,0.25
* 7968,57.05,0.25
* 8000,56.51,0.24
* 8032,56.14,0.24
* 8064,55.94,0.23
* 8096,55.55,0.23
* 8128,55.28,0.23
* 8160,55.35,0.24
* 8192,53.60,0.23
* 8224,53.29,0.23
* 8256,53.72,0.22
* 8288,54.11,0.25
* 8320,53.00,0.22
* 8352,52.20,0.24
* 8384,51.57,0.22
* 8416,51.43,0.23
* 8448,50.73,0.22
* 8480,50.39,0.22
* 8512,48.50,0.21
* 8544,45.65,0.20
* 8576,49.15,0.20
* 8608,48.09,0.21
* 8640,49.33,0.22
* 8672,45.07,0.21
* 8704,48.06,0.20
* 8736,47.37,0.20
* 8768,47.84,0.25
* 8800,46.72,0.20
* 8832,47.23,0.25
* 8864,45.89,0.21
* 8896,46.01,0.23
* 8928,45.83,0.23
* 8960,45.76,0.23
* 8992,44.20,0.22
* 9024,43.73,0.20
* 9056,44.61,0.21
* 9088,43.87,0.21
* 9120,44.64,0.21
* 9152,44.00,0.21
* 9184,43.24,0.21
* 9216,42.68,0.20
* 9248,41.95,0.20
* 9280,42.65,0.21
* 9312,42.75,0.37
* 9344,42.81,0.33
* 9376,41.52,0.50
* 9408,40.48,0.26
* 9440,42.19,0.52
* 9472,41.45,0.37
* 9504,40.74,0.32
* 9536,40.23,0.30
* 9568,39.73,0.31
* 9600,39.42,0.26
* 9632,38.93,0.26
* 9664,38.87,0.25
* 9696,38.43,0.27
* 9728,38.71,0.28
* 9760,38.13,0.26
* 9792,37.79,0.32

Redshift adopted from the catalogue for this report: 0.000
